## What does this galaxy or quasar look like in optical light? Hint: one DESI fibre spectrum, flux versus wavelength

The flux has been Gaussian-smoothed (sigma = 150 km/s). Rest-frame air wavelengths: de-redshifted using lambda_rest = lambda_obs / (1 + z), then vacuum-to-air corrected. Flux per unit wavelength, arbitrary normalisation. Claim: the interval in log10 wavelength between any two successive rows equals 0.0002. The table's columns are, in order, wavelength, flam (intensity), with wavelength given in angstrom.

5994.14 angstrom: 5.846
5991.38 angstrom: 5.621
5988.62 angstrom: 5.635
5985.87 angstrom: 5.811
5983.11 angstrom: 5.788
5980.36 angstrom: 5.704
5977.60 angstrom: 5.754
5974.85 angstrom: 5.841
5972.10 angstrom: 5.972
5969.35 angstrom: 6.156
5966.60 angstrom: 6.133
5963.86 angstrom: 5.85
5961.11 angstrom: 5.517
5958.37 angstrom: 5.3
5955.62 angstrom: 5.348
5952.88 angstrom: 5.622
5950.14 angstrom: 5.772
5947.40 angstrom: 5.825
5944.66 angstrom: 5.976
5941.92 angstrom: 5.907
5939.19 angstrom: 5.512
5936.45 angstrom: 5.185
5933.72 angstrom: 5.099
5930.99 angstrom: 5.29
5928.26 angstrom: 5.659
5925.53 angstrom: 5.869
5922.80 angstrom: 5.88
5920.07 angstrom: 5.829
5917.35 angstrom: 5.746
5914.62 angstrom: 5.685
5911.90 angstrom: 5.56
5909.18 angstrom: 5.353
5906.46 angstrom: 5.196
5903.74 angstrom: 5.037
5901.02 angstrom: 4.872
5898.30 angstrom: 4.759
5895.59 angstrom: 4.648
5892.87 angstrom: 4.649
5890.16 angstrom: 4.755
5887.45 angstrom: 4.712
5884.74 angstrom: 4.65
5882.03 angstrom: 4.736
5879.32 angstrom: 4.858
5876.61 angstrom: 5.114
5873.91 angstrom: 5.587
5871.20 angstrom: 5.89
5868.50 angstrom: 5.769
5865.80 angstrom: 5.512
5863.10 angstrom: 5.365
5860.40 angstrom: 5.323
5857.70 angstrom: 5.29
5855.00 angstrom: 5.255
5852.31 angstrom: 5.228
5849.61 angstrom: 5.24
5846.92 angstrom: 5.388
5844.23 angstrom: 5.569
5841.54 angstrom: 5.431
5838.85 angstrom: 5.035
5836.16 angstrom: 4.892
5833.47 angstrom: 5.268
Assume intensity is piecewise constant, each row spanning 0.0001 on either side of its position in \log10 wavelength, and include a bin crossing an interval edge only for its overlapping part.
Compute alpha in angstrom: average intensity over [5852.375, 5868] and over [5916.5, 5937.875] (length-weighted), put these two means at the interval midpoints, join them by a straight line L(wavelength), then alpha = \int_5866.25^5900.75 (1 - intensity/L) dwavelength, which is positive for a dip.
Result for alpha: 2.62 angstrom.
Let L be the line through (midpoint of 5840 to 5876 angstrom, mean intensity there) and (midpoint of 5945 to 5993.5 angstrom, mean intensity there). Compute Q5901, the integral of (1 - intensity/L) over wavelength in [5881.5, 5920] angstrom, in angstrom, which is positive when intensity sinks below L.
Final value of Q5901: 3.5 angstrom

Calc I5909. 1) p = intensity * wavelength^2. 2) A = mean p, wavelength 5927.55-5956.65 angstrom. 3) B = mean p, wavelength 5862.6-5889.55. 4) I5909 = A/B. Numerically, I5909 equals 1.09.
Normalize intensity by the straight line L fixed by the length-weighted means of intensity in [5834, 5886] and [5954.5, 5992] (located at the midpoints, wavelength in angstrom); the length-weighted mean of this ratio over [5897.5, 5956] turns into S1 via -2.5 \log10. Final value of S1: 0.01 mag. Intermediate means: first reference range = 5.27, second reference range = 5.75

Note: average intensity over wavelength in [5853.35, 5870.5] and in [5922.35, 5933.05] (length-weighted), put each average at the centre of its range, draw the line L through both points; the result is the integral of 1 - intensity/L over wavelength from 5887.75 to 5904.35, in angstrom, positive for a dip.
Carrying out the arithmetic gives 2.28 angstrom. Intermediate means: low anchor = 5.44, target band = 4.77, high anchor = 5.62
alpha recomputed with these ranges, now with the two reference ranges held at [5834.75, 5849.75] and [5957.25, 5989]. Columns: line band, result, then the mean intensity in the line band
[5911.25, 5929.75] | -0.56 angstrom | 5.75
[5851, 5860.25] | 0.09 angstrom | 5.27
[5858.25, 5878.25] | -0.46 angstrom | 5.49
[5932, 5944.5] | 0.40 angstrom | 5.48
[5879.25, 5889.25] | 1.30 angstrom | 4.72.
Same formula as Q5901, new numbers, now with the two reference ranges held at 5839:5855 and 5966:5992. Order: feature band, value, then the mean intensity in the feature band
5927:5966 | 0.98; 5.57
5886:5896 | 1.47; 4.69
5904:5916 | 0.36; 5.41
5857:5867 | 0.04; 5.37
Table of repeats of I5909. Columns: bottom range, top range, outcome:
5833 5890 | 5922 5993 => 1.12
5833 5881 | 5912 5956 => 1.09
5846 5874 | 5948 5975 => 1.09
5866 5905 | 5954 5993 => 1.18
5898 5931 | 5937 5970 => 1.06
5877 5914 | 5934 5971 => 1.18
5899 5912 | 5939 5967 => 1.13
